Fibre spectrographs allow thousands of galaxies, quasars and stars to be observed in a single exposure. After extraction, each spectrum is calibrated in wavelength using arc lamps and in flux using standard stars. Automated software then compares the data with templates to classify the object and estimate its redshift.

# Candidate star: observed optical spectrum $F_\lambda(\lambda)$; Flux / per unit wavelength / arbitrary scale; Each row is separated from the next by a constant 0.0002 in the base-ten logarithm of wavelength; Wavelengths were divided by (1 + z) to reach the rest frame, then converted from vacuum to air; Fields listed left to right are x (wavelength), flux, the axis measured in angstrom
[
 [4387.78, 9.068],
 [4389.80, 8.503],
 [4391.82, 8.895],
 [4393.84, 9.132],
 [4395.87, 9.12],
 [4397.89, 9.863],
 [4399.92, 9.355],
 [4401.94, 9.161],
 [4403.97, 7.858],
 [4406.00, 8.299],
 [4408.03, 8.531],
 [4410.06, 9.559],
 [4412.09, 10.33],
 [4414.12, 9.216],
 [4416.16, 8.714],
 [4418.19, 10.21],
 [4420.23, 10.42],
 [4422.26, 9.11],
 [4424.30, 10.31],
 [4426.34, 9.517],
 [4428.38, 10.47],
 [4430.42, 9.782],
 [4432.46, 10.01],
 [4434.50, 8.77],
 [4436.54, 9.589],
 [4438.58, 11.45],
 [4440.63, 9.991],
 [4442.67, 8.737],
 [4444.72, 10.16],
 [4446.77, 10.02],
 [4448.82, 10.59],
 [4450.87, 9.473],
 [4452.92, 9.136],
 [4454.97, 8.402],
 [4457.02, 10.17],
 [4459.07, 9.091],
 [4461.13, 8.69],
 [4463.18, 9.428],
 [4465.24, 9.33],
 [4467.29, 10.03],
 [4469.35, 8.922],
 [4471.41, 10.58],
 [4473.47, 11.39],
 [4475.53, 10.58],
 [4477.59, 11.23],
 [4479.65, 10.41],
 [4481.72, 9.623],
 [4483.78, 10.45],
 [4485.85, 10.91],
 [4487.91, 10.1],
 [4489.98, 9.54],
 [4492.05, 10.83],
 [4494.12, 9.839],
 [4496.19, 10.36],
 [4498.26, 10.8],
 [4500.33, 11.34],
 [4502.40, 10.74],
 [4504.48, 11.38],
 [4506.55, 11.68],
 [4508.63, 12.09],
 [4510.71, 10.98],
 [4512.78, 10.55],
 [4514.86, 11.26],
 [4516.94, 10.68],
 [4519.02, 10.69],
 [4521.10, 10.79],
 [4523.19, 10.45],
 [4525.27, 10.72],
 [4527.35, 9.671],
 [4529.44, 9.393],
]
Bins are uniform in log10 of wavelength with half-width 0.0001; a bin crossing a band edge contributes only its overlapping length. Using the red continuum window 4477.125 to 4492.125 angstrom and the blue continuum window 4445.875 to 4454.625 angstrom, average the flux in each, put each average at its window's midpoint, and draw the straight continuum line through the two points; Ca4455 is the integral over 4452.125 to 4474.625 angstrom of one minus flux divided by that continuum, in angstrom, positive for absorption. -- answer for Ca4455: 0.8 angstrom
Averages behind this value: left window 9.69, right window 10.3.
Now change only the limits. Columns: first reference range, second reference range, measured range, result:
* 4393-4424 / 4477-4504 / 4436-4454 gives -0.2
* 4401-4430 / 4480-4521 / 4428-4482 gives 0.9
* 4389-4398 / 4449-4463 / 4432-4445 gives -0.8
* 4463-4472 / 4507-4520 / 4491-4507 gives -0.3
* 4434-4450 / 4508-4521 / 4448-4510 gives 1.5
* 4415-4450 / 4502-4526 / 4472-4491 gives 0.1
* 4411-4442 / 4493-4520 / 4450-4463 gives 1.4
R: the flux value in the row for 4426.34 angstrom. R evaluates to 9.517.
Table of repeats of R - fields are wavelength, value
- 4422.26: 9.11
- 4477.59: 11.23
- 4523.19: 10.45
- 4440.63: 9.991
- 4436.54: 9.589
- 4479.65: 10.41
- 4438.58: 11.45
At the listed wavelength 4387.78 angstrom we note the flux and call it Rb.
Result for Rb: 9.068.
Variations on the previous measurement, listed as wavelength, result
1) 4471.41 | 10.58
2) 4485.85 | 10.91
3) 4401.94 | 9.161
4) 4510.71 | 10.98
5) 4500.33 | 11.34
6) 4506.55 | 11.68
